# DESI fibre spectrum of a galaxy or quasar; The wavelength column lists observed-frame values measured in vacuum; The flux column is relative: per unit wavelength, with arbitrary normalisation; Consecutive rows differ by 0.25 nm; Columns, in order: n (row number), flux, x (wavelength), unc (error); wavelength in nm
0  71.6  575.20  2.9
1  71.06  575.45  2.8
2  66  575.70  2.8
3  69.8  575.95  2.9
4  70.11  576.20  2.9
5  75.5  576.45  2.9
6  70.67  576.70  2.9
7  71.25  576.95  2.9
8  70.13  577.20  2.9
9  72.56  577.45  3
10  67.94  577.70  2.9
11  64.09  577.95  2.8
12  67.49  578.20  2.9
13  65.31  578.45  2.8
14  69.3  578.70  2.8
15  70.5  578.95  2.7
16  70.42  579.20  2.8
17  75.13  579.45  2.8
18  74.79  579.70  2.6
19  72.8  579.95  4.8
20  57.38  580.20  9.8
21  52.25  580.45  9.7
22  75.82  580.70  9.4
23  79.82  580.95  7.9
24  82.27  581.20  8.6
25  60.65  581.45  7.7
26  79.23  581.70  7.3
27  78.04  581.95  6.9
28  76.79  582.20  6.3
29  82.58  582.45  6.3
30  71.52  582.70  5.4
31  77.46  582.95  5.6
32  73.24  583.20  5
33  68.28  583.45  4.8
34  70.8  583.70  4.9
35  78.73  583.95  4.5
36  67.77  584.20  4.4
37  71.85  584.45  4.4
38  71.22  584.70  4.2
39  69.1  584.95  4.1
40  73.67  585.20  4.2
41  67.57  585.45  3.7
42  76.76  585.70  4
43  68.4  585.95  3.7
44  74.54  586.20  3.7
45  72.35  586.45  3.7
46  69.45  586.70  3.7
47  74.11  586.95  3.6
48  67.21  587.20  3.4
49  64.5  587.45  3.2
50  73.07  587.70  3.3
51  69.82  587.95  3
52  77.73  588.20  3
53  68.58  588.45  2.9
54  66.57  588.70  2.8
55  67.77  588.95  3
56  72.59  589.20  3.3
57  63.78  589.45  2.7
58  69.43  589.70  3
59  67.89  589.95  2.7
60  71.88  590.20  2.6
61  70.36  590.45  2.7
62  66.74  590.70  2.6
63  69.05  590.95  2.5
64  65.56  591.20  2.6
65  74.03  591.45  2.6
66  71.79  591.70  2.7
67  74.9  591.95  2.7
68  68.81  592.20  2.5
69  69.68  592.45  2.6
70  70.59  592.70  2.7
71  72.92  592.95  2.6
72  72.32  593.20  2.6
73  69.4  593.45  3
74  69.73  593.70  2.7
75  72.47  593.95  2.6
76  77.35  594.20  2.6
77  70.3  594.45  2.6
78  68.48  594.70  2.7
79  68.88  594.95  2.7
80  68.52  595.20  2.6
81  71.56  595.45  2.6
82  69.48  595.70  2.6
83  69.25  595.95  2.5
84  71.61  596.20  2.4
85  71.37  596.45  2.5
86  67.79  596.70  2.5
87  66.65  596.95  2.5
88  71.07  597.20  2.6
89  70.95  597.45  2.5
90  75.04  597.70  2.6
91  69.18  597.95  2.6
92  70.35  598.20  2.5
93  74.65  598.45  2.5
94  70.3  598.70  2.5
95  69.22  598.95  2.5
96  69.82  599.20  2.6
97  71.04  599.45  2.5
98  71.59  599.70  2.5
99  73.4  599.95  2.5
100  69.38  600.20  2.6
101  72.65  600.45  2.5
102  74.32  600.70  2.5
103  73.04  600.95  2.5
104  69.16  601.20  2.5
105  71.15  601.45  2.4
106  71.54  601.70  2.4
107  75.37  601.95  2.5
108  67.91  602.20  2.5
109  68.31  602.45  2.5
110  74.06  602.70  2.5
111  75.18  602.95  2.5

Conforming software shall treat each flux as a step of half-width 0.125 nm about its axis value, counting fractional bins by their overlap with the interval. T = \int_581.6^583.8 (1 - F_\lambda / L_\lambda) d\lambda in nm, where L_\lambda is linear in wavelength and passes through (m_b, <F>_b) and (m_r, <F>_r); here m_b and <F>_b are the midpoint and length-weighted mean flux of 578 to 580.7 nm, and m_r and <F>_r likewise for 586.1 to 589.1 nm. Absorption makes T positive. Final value -0.21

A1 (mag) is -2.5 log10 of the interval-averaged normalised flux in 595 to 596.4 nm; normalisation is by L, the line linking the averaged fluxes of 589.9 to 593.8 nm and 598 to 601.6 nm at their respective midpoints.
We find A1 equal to 0.01 mag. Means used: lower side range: 70.4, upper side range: 71.4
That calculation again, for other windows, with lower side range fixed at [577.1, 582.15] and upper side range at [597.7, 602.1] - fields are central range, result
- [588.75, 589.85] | 0.04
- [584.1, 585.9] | -0.01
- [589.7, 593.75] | 0.01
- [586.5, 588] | 0.02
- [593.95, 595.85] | 0.01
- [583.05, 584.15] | -0.03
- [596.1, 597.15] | 0.03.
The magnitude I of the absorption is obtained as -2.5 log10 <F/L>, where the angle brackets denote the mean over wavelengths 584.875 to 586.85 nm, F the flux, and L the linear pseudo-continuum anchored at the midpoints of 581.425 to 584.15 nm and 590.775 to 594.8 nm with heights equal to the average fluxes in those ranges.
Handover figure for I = 0.03 mag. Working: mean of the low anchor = 74.6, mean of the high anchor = 71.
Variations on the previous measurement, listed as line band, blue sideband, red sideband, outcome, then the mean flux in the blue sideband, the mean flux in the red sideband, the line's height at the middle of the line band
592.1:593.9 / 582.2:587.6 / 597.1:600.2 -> 0.02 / 72.1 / 71.3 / 71.6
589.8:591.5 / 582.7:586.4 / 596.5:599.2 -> 0.03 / 72.1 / 70.5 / 71.4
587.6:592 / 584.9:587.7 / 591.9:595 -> 0.02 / 70.8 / 71.2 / 71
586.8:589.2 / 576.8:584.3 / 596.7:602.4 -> 0.02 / 71.5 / 71.1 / 71.4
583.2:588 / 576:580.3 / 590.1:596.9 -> -0.01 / 69.8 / 70.5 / 70.1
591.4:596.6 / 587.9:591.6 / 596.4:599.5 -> -0.02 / 69.5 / 70.5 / 70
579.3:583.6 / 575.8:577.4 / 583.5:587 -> -0.02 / 71.2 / 71.8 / 71.5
